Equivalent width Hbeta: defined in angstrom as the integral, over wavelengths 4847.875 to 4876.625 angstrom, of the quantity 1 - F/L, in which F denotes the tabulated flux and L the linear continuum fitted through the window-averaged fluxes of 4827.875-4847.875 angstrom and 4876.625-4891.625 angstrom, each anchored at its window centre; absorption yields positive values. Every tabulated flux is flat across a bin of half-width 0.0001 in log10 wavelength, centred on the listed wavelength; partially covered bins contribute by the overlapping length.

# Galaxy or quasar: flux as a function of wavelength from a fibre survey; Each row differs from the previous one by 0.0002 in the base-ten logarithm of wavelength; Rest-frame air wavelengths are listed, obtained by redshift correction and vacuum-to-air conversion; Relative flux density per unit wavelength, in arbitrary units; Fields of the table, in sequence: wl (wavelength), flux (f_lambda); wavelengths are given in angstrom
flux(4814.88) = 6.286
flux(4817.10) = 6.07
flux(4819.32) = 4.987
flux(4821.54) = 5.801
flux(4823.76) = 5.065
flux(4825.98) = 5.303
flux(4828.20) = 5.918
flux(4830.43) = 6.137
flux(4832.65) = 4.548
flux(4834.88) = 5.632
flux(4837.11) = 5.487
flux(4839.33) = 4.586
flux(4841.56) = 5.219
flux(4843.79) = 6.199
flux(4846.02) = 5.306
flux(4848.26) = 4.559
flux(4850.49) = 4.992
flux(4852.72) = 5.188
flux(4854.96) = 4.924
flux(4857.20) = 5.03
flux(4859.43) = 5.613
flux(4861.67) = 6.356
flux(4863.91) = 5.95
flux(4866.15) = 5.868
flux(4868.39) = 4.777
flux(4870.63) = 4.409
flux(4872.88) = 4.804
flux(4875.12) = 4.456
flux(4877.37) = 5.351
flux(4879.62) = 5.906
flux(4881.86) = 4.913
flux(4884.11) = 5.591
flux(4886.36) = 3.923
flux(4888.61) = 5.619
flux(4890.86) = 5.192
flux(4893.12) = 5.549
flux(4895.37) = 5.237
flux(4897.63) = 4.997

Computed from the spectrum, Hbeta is 0.7 angstrom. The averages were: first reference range 5.39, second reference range 5.21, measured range 5.17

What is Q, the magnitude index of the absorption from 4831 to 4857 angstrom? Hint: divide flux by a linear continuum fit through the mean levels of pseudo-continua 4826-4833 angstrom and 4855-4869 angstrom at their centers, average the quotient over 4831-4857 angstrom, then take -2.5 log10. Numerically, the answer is 0.09 mag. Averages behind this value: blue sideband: 5.61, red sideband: 5.58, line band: 5.17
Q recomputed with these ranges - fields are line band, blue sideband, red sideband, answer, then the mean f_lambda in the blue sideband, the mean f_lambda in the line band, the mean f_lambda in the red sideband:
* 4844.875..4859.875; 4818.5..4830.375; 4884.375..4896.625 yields 0.06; 5.49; 5.07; 5.13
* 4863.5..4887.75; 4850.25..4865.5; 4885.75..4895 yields 0.05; 5.48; 5.07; 5.15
